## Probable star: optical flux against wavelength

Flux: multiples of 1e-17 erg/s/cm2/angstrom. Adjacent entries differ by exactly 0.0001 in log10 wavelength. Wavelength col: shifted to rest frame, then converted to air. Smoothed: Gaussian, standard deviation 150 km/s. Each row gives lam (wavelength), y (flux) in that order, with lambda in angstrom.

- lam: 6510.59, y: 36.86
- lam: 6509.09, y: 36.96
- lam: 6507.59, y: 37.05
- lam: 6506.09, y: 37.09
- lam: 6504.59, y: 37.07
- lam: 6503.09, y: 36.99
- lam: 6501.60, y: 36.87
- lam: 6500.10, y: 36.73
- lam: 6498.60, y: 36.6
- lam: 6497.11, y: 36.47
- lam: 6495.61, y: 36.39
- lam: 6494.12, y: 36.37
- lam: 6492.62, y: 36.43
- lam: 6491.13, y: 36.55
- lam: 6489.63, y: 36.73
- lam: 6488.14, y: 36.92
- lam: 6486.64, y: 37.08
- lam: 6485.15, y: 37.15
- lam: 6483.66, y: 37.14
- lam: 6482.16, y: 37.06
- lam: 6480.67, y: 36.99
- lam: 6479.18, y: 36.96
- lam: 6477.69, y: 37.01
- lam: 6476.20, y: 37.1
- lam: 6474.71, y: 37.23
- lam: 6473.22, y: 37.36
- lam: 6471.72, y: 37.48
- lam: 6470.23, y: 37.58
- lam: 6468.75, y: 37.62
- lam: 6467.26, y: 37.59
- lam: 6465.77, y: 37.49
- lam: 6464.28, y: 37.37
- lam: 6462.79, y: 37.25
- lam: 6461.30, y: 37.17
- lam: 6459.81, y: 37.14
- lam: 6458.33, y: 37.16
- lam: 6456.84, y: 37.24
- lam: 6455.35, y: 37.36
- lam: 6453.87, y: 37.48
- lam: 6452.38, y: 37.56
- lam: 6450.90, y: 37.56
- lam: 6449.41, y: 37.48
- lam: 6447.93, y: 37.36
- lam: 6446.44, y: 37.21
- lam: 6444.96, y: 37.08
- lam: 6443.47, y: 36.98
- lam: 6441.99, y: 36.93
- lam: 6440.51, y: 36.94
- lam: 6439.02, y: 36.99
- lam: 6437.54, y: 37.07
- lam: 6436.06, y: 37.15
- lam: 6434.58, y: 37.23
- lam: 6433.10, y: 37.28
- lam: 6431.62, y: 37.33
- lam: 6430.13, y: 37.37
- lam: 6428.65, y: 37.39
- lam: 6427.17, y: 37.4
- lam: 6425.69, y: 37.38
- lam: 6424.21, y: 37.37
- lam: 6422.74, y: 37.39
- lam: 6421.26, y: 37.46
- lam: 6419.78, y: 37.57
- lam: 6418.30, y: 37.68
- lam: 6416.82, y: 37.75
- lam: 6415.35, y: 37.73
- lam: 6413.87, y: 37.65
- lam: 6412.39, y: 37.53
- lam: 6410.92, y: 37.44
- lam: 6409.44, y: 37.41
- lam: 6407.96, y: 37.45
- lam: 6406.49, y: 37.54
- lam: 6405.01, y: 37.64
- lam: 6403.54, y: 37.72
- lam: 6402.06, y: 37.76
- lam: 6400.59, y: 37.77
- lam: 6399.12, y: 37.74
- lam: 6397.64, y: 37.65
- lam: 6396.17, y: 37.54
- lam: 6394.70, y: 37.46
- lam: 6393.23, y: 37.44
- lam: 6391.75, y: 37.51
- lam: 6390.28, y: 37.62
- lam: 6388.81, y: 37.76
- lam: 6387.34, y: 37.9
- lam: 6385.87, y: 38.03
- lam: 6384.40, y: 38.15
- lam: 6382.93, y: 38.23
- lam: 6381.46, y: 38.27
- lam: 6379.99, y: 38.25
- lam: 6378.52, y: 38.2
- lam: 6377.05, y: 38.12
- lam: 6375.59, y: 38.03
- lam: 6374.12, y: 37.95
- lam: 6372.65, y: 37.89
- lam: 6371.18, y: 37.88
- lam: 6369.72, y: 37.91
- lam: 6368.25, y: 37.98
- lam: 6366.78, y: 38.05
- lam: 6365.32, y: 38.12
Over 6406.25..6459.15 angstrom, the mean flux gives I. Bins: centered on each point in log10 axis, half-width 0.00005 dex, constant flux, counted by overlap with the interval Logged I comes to 37.4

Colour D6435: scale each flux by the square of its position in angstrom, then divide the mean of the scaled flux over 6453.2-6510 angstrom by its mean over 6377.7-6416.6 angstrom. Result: 1.0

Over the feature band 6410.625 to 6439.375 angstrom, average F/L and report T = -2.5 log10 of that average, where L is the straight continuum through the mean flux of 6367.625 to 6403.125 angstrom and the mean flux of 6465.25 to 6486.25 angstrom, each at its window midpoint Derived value 0.01 mag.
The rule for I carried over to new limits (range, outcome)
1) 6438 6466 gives 37.2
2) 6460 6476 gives 37.4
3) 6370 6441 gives 37.6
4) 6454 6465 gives 37.3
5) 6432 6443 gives 37.1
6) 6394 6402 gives 37.7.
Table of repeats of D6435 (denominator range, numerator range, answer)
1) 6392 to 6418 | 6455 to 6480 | 1.01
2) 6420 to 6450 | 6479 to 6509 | 1.01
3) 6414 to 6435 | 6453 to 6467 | 1.01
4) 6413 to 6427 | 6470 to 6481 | 1.01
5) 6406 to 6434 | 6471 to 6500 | 1.00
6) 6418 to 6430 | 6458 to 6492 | 1.01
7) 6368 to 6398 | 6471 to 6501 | 1.00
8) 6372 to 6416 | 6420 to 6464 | 1.00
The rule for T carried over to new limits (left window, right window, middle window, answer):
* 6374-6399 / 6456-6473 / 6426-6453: 0.01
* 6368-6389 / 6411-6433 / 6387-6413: 0.00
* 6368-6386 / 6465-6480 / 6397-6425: 0.01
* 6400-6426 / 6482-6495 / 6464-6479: -0.01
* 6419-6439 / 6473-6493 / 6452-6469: -0.01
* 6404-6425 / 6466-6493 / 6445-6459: 0.00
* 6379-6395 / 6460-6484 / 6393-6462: 0.01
